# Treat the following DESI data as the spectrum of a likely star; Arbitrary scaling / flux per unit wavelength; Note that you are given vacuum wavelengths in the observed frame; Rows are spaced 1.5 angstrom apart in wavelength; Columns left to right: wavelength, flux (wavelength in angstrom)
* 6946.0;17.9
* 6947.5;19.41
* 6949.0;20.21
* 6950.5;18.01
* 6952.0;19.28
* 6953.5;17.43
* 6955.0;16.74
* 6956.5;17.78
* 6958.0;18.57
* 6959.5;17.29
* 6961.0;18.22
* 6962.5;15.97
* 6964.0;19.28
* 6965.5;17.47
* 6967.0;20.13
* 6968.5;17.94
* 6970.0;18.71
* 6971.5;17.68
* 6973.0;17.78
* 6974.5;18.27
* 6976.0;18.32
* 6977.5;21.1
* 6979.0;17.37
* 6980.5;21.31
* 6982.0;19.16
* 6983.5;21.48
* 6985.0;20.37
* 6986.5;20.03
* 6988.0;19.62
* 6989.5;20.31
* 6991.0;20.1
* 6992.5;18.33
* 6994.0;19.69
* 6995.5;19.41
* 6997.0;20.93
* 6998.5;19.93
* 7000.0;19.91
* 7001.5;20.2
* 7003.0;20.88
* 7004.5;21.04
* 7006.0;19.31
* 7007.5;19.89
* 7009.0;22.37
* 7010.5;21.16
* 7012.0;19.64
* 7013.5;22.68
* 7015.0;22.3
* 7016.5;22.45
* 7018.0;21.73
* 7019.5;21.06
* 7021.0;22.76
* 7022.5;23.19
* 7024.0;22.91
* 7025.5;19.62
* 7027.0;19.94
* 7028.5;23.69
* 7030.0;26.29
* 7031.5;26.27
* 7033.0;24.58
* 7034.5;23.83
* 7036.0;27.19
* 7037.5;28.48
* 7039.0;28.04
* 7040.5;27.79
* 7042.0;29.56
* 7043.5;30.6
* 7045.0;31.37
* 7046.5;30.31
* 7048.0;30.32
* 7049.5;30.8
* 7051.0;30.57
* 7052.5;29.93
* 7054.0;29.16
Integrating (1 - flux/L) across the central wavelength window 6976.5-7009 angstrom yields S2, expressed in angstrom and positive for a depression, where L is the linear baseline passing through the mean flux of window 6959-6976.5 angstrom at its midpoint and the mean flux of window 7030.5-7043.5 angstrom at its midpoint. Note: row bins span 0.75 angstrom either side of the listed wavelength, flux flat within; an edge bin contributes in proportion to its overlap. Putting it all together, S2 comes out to 1.91 angstrom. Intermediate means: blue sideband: 18.1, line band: 20.1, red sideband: 27.2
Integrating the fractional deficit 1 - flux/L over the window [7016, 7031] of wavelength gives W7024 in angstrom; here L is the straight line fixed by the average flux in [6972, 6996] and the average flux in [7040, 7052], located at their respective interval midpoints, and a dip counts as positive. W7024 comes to 2.2 angstrom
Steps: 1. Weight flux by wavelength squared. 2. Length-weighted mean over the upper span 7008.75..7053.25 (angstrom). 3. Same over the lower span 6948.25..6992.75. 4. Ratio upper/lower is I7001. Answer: 1.37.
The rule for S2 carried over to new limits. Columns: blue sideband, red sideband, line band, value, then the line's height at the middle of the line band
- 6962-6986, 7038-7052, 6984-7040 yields 6.46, 24.8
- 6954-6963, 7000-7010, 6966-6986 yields -0.59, 18.6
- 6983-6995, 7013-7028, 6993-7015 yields 0.35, 20.9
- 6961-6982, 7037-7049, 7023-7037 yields 1.90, 27.6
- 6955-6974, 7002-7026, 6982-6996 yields -0.14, 19.7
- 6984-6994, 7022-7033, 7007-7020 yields 0.28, 22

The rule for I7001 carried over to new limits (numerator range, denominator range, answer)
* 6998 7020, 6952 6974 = 1.18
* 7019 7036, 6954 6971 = 1.32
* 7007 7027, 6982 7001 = 1.09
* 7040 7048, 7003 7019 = 1.43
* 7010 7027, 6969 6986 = 1.14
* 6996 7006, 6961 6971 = 1.13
